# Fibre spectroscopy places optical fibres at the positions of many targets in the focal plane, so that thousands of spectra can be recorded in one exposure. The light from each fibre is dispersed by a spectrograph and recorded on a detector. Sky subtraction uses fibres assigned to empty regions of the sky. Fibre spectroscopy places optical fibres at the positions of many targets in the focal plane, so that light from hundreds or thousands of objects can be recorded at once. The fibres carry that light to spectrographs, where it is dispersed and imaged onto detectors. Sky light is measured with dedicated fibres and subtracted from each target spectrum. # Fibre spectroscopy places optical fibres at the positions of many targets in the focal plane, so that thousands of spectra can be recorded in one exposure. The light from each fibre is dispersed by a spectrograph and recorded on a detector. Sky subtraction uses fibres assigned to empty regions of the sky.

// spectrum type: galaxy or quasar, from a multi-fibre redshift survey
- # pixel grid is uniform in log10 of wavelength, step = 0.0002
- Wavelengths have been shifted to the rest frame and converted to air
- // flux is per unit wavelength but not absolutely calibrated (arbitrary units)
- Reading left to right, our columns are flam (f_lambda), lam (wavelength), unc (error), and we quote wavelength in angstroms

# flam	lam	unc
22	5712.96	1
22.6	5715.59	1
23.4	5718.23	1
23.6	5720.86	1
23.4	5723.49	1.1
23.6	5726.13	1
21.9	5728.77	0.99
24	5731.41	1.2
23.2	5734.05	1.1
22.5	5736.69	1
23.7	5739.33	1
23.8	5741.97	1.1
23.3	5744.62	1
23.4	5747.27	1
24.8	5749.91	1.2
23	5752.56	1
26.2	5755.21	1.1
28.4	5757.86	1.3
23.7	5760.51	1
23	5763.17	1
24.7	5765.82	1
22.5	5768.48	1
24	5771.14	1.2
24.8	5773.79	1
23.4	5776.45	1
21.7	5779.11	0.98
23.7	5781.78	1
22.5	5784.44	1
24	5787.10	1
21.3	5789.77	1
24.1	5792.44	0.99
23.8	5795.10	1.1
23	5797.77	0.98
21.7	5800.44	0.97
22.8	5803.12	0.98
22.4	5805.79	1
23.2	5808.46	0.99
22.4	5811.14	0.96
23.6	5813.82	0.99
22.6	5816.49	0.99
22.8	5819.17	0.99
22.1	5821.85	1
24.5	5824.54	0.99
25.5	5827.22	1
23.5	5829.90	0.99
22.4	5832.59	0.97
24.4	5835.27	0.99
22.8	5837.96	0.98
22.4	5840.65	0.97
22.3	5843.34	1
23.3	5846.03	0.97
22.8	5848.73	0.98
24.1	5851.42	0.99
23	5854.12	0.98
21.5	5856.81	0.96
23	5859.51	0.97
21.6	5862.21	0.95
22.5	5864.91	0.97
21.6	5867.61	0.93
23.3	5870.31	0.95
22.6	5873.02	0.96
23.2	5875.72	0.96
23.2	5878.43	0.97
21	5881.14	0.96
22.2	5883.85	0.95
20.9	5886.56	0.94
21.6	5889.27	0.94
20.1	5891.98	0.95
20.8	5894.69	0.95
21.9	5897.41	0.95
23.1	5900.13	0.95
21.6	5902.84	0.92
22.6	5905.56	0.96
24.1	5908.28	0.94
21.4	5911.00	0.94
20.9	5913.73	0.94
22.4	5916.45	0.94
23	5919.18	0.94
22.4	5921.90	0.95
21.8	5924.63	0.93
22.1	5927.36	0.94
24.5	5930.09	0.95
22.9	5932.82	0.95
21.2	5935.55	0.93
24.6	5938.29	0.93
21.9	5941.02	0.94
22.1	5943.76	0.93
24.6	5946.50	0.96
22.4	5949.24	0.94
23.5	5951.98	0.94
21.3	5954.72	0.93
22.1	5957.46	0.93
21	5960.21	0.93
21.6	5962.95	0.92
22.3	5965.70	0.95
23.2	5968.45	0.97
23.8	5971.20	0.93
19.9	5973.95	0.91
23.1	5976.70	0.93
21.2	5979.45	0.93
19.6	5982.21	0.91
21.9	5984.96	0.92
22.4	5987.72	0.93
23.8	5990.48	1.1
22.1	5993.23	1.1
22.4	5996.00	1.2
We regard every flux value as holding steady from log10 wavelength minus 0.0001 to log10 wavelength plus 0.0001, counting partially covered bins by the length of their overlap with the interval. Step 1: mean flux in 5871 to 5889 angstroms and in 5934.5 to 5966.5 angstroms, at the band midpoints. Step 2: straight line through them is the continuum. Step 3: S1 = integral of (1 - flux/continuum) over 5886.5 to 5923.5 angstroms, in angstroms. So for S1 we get 0.5 angstroms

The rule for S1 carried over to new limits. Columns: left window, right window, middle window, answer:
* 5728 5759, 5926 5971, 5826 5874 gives 0.78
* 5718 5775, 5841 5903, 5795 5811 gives 0.30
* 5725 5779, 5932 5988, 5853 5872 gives 0.51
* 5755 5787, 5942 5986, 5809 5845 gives 0.38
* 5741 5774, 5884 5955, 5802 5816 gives 0.46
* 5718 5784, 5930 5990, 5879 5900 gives 1.27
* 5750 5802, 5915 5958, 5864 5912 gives 1.86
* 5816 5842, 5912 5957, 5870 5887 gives 0.45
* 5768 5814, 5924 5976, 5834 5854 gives -0.25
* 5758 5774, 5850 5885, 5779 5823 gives 1.29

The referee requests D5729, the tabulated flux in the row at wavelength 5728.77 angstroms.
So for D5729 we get 21.9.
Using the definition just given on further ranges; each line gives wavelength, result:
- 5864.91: 22.5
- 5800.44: 21.7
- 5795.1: 23.8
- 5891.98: 20.1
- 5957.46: 22.1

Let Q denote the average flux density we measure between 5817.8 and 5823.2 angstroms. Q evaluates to 22.4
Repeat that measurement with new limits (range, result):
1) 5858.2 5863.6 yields 22.3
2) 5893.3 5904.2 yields 21.8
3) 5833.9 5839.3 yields 23.6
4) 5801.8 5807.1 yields 22.6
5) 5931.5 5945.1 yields 22.5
